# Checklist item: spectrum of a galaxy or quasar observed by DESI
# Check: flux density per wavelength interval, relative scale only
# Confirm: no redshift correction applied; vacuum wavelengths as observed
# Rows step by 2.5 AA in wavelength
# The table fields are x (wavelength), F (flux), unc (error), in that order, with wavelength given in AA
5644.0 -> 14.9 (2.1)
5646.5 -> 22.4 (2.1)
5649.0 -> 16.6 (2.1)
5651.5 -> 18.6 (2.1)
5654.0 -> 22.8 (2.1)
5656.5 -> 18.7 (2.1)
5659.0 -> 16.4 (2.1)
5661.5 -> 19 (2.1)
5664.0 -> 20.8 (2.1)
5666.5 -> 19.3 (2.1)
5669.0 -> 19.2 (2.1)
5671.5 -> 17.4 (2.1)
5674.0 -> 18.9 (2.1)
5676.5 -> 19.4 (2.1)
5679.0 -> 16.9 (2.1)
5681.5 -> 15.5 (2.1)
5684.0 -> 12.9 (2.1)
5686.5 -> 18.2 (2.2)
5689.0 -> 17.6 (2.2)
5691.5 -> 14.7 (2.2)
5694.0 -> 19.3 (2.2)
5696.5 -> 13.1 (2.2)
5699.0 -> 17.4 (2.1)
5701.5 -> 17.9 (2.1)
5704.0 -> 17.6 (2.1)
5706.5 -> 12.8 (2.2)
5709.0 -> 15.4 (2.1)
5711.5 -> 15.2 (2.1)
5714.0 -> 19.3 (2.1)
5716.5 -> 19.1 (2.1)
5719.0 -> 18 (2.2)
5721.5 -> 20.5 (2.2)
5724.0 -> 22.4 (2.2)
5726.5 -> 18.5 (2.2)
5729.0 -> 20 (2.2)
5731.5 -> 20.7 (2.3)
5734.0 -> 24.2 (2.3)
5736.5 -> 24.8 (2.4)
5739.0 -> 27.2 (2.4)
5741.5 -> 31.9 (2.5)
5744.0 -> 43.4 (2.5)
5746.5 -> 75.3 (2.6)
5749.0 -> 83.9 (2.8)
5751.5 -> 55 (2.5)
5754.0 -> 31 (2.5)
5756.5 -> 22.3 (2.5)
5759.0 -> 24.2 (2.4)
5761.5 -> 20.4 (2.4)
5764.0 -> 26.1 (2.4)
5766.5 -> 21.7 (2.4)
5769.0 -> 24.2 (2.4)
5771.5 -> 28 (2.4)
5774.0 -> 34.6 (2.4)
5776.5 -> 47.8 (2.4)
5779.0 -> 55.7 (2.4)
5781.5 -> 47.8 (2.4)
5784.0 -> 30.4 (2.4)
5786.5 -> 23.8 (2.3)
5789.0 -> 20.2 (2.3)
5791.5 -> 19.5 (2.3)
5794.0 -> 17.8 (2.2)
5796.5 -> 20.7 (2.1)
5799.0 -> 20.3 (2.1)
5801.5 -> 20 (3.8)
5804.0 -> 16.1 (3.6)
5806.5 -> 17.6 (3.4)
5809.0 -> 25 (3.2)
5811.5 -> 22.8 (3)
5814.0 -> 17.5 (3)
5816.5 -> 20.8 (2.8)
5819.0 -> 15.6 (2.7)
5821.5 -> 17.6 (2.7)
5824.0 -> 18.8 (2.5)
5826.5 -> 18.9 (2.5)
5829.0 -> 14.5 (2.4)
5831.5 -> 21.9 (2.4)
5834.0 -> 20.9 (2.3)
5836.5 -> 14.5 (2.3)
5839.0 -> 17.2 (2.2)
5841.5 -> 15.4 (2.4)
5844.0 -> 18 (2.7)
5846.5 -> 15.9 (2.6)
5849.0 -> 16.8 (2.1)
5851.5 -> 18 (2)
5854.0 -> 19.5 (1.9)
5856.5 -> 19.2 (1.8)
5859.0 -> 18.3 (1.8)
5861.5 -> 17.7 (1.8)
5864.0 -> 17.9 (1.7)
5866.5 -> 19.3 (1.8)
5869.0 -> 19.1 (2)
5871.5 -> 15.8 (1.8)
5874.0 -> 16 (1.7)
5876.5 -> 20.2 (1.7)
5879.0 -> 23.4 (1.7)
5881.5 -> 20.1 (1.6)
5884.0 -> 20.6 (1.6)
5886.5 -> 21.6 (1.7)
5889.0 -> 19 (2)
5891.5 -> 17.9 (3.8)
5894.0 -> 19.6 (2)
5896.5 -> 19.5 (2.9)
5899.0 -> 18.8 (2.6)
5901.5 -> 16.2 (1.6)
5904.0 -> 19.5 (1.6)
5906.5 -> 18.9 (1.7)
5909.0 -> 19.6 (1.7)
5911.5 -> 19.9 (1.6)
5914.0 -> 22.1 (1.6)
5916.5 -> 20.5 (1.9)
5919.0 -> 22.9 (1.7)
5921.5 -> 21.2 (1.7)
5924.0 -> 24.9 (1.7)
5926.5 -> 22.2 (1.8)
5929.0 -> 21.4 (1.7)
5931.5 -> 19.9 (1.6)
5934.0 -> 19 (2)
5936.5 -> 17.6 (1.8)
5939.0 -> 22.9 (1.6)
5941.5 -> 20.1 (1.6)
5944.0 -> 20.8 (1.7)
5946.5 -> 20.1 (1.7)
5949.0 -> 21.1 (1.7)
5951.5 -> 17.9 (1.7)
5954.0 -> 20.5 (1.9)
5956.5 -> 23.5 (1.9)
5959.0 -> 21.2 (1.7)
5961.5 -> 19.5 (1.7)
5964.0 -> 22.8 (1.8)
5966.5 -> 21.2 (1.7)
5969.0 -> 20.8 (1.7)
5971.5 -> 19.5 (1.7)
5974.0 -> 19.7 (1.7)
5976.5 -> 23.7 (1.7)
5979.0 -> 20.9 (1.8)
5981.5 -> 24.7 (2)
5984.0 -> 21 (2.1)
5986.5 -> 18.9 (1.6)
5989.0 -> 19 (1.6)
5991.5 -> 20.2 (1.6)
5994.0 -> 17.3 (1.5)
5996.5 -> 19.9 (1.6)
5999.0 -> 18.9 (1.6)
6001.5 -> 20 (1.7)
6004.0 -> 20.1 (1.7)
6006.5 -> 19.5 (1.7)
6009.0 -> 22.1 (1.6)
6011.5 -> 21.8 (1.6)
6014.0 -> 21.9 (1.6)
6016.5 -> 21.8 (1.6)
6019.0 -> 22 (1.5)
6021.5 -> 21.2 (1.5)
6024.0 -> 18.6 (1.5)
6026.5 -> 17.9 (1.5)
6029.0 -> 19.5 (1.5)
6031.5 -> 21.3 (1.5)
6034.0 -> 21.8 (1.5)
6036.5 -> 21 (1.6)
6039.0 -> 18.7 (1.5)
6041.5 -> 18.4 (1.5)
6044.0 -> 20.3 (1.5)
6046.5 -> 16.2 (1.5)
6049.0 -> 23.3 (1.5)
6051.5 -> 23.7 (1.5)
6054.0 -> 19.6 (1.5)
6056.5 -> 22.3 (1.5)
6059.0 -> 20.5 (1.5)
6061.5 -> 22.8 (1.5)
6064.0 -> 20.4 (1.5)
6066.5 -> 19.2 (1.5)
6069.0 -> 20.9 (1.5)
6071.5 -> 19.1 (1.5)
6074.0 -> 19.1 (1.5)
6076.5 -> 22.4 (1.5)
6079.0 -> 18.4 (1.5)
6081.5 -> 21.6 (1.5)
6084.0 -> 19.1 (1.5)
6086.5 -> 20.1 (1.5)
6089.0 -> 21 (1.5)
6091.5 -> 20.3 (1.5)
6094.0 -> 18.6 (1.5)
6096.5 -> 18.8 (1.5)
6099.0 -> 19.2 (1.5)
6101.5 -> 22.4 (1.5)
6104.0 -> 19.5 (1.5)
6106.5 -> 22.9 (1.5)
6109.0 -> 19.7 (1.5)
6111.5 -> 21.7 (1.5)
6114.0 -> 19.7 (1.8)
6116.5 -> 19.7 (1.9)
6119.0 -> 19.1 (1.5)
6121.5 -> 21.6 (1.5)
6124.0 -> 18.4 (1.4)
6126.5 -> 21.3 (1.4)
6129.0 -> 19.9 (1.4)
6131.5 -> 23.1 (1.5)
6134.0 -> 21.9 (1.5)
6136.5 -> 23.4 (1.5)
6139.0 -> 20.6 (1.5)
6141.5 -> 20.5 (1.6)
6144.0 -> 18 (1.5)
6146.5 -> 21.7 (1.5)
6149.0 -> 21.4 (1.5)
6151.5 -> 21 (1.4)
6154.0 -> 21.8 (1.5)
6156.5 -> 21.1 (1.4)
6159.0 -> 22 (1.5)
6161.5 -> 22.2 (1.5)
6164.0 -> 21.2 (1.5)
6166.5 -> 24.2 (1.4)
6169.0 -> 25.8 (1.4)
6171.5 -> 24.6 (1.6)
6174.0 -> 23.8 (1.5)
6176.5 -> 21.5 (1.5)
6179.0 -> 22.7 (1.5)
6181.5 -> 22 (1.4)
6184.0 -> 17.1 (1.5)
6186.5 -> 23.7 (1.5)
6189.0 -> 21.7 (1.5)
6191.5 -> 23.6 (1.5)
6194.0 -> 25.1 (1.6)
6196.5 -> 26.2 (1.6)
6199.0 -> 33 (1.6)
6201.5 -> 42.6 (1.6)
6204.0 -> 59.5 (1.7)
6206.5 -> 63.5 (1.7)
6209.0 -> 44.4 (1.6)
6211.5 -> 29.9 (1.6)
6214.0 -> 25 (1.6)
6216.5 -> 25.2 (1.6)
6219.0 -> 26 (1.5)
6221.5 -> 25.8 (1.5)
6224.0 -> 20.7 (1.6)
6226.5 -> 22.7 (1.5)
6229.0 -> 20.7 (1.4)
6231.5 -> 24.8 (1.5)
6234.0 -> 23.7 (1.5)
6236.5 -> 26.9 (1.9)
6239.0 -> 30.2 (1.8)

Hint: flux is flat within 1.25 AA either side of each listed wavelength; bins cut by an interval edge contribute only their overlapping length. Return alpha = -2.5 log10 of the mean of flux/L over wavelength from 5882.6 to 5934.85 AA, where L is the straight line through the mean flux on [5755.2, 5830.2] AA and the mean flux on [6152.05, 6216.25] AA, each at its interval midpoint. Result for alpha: 0.25 mag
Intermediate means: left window 24.4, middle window 20.3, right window 28.2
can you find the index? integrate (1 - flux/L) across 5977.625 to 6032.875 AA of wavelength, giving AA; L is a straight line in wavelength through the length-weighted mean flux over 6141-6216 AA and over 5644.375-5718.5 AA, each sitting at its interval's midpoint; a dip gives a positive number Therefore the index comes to 7.9 AA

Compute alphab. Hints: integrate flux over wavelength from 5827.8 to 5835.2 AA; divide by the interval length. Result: 19.1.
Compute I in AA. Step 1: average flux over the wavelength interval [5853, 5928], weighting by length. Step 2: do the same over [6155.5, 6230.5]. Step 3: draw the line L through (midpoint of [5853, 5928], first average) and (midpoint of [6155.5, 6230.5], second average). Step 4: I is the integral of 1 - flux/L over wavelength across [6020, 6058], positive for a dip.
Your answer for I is 5.4 AA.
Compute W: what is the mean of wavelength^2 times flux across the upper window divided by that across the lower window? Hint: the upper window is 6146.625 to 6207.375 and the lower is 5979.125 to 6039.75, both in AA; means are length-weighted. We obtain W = 1.39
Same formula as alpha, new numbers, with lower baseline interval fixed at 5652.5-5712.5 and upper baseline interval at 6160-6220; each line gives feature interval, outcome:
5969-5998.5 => 0.19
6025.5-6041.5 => 0.26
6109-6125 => 0.33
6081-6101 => 0.32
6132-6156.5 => 0.30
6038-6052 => 0.27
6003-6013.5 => 0.18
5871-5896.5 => 0.13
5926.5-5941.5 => 0.14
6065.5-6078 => 0.29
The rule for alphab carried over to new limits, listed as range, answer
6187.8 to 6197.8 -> 24.2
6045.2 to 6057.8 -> 21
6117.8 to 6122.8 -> 20.3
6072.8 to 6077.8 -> 20.7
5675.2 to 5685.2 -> 16.2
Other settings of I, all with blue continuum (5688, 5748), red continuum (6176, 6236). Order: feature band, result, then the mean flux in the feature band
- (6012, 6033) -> 4.8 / 20.6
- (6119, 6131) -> 3.2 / 20.3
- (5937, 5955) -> 3.8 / 20.4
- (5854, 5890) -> 8.3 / 19.2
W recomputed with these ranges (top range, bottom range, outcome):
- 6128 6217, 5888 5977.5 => 1.39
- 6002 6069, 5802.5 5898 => 1.18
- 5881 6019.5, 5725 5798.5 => 0.68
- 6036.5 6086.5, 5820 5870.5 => 1.22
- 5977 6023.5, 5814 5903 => 1.18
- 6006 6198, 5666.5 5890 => 1.03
